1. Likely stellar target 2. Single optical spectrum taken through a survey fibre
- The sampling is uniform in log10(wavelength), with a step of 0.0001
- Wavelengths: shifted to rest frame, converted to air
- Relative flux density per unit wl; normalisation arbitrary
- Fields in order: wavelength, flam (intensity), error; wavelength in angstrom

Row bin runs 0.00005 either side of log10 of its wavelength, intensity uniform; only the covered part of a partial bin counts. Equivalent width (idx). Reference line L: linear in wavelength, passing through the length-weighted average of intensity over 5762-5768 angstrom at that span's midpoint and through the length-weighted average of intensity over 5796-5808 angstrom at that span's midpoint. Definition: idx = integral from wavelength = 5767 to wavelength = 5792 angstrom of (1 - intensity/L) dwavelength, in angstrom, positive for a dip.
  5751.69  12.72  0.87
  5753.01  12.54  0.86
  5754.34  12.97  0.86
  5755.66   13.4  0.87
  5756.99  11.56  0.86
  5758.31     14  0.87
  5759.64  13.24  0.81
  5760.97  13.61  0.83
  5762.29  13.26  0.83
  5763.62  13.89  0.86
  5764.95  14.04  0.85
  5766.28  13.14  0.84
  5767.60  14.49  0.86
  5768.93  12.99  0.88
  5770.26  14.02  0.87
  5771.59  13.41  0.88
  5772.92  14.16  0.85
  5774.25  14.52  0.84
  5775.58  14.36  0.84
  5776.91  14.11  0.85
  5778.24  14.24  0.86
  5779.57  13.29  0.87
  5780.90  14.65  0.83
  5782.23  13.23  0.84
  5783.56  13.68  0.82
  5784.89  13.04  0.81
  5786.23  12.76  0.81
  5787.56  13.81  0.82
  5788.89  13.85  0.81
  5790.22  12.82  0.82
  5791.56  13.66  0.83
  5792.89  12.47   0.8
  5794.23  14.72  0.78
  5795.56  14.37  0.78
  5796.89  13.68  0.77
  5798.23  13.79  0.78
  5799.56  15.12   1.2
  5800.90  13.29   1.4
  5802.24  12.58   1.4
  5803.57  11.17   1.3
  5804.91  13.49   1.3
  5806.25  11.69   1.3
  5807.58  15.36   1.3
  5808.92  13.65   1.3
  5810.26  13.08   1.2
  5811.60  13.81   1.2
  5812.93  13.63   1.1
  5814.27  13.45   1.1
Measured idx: -0.3 angstrom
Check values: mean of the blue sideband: 13.8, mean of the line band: 13.7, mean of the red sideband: 13.3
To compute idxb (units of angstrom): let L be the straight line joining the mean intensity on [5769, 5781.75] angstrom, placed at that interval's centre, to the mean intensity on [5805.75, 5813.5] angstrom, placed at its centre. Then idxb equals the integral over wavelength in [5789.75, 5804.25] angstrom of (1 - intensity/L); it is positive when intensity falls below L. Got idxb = 0.3 angstrom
